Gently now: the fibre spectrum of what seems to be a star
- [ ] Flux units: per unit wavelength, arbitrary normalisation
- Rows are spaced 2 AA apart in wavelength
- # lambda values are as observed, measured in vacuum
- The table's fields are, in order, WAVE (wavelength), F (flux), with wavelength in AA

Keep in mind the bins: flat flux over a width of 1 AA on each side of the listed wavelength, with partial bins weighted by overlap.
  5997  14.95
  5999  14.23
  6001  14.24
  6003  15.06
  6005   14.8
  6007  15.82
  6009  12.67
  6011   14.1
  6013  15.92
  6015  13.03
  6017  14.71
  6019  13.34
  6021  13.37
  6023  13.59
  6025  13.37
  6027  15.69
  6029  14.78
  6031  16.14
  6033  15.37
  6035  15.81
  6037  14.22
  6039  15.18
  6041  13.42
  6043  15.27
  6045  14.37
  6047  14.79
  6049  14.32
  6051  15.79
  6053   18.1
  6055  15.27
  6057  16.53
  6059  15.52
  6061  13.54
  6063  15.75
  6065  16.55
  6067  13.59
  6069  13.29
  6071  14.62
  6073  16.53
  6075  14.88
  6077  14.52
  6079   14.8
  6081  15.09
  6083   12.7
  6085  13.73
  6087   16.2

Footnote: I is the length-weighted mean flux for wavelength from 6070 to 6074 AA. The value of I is 15.6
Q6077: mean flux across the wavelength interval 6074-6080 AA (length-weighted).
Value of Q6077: 14.7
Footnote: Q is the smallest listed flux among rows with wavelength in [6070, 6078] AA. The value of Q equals 14.52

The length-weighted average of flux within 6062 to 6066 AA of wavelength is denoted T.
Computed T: 16.1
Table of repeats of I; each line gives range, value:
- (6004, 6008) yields 15.3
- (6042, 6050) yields 14.7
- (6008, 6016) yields 13.9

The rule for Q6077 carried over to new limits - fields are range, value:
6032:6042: 14.8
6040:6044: 14.3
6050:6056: 16.4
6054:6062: 15.2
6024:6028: 14.5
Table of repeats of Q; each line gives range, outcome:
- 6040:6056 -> 13.42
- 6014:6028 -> 13.03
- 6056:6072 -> 13.29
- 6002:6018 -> 12.67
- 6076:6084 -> 12.7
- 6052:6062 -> 13.54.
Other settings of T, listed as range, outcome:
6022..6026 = 13.5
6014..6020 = 13.7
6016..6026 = 13.7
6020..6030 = 14.2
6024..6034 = 15.1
